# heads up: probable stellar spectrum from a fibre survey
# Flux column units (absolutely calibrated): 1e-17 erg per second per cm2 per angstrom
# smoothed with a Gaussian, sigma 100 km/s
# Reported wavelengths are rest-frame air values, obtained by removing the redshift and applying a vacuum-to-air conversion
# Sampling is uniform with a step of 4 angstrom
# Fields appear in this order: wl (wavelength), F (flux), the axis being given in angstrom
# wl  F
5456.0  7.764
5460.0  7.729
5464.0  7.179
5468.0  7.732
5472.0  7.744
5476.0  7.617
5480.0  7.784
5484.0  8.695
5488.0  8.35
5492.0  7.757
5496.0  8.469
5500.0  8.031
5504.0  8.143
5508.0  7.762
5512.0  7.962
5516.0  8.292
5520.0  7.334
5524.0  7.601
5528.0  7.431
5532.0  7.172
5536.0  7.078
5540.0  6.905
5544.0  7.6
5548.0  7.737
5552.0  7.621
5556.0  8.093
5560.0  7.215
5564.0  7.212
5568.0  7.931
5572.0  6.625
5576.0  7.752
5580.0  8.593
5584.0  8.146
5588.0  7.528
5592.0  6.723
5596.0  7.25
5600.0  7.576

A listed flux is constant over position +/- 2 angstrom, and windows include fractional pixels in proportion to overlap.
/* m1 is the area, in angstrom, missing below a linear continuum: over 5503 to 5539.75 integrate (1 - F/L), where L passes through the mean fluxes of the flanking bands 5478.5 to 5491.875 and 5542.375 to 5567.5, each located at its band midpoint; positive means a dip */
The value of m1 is 1.44 angstrom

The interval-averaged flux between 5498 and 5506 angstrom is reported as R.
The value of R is 8.09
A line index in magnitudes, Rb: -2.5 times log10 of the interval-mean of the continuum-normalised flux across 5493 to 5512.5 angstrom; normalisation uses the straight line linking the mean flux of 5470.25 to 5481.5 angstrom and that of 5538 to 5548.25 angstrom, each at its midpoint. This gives -0.07 mag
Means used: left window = 7.71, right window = 7.36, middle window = 8.07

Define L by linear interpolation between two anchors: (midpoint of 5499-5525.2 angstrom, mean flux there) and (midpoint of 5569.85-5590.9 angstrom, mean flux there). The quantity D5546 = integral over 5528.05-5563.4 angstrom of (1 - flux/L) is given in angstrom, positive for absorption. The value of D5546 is 1.7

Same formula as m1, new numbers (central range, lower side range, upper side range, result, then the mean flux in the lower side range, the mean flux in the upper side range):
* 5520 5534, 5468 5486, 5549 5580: 0.6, 7.93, 7.57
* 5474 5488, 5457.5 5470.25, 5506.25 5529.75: -0.8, 7.56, 7.73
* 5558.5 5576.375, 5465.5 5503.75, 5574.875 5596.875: 1.0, 8.01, 7.68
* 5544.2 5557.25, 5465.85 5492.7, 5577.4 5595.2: 0.0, 7.96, 7.71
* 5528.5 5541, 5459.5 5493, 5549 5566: 0.9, 7.85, 7.55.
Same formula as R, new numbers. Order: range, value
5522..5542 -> 7.24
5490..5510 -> 8.03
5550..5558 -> 7.86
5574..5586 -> 8.16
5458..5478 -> 7.6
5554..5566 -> 7.51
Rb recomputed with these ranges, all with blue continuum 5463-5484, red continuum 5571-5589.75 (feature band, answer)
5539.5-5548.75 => 0.05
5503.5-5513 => -0.02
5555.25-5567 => 0.04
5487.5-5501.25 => -0.05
